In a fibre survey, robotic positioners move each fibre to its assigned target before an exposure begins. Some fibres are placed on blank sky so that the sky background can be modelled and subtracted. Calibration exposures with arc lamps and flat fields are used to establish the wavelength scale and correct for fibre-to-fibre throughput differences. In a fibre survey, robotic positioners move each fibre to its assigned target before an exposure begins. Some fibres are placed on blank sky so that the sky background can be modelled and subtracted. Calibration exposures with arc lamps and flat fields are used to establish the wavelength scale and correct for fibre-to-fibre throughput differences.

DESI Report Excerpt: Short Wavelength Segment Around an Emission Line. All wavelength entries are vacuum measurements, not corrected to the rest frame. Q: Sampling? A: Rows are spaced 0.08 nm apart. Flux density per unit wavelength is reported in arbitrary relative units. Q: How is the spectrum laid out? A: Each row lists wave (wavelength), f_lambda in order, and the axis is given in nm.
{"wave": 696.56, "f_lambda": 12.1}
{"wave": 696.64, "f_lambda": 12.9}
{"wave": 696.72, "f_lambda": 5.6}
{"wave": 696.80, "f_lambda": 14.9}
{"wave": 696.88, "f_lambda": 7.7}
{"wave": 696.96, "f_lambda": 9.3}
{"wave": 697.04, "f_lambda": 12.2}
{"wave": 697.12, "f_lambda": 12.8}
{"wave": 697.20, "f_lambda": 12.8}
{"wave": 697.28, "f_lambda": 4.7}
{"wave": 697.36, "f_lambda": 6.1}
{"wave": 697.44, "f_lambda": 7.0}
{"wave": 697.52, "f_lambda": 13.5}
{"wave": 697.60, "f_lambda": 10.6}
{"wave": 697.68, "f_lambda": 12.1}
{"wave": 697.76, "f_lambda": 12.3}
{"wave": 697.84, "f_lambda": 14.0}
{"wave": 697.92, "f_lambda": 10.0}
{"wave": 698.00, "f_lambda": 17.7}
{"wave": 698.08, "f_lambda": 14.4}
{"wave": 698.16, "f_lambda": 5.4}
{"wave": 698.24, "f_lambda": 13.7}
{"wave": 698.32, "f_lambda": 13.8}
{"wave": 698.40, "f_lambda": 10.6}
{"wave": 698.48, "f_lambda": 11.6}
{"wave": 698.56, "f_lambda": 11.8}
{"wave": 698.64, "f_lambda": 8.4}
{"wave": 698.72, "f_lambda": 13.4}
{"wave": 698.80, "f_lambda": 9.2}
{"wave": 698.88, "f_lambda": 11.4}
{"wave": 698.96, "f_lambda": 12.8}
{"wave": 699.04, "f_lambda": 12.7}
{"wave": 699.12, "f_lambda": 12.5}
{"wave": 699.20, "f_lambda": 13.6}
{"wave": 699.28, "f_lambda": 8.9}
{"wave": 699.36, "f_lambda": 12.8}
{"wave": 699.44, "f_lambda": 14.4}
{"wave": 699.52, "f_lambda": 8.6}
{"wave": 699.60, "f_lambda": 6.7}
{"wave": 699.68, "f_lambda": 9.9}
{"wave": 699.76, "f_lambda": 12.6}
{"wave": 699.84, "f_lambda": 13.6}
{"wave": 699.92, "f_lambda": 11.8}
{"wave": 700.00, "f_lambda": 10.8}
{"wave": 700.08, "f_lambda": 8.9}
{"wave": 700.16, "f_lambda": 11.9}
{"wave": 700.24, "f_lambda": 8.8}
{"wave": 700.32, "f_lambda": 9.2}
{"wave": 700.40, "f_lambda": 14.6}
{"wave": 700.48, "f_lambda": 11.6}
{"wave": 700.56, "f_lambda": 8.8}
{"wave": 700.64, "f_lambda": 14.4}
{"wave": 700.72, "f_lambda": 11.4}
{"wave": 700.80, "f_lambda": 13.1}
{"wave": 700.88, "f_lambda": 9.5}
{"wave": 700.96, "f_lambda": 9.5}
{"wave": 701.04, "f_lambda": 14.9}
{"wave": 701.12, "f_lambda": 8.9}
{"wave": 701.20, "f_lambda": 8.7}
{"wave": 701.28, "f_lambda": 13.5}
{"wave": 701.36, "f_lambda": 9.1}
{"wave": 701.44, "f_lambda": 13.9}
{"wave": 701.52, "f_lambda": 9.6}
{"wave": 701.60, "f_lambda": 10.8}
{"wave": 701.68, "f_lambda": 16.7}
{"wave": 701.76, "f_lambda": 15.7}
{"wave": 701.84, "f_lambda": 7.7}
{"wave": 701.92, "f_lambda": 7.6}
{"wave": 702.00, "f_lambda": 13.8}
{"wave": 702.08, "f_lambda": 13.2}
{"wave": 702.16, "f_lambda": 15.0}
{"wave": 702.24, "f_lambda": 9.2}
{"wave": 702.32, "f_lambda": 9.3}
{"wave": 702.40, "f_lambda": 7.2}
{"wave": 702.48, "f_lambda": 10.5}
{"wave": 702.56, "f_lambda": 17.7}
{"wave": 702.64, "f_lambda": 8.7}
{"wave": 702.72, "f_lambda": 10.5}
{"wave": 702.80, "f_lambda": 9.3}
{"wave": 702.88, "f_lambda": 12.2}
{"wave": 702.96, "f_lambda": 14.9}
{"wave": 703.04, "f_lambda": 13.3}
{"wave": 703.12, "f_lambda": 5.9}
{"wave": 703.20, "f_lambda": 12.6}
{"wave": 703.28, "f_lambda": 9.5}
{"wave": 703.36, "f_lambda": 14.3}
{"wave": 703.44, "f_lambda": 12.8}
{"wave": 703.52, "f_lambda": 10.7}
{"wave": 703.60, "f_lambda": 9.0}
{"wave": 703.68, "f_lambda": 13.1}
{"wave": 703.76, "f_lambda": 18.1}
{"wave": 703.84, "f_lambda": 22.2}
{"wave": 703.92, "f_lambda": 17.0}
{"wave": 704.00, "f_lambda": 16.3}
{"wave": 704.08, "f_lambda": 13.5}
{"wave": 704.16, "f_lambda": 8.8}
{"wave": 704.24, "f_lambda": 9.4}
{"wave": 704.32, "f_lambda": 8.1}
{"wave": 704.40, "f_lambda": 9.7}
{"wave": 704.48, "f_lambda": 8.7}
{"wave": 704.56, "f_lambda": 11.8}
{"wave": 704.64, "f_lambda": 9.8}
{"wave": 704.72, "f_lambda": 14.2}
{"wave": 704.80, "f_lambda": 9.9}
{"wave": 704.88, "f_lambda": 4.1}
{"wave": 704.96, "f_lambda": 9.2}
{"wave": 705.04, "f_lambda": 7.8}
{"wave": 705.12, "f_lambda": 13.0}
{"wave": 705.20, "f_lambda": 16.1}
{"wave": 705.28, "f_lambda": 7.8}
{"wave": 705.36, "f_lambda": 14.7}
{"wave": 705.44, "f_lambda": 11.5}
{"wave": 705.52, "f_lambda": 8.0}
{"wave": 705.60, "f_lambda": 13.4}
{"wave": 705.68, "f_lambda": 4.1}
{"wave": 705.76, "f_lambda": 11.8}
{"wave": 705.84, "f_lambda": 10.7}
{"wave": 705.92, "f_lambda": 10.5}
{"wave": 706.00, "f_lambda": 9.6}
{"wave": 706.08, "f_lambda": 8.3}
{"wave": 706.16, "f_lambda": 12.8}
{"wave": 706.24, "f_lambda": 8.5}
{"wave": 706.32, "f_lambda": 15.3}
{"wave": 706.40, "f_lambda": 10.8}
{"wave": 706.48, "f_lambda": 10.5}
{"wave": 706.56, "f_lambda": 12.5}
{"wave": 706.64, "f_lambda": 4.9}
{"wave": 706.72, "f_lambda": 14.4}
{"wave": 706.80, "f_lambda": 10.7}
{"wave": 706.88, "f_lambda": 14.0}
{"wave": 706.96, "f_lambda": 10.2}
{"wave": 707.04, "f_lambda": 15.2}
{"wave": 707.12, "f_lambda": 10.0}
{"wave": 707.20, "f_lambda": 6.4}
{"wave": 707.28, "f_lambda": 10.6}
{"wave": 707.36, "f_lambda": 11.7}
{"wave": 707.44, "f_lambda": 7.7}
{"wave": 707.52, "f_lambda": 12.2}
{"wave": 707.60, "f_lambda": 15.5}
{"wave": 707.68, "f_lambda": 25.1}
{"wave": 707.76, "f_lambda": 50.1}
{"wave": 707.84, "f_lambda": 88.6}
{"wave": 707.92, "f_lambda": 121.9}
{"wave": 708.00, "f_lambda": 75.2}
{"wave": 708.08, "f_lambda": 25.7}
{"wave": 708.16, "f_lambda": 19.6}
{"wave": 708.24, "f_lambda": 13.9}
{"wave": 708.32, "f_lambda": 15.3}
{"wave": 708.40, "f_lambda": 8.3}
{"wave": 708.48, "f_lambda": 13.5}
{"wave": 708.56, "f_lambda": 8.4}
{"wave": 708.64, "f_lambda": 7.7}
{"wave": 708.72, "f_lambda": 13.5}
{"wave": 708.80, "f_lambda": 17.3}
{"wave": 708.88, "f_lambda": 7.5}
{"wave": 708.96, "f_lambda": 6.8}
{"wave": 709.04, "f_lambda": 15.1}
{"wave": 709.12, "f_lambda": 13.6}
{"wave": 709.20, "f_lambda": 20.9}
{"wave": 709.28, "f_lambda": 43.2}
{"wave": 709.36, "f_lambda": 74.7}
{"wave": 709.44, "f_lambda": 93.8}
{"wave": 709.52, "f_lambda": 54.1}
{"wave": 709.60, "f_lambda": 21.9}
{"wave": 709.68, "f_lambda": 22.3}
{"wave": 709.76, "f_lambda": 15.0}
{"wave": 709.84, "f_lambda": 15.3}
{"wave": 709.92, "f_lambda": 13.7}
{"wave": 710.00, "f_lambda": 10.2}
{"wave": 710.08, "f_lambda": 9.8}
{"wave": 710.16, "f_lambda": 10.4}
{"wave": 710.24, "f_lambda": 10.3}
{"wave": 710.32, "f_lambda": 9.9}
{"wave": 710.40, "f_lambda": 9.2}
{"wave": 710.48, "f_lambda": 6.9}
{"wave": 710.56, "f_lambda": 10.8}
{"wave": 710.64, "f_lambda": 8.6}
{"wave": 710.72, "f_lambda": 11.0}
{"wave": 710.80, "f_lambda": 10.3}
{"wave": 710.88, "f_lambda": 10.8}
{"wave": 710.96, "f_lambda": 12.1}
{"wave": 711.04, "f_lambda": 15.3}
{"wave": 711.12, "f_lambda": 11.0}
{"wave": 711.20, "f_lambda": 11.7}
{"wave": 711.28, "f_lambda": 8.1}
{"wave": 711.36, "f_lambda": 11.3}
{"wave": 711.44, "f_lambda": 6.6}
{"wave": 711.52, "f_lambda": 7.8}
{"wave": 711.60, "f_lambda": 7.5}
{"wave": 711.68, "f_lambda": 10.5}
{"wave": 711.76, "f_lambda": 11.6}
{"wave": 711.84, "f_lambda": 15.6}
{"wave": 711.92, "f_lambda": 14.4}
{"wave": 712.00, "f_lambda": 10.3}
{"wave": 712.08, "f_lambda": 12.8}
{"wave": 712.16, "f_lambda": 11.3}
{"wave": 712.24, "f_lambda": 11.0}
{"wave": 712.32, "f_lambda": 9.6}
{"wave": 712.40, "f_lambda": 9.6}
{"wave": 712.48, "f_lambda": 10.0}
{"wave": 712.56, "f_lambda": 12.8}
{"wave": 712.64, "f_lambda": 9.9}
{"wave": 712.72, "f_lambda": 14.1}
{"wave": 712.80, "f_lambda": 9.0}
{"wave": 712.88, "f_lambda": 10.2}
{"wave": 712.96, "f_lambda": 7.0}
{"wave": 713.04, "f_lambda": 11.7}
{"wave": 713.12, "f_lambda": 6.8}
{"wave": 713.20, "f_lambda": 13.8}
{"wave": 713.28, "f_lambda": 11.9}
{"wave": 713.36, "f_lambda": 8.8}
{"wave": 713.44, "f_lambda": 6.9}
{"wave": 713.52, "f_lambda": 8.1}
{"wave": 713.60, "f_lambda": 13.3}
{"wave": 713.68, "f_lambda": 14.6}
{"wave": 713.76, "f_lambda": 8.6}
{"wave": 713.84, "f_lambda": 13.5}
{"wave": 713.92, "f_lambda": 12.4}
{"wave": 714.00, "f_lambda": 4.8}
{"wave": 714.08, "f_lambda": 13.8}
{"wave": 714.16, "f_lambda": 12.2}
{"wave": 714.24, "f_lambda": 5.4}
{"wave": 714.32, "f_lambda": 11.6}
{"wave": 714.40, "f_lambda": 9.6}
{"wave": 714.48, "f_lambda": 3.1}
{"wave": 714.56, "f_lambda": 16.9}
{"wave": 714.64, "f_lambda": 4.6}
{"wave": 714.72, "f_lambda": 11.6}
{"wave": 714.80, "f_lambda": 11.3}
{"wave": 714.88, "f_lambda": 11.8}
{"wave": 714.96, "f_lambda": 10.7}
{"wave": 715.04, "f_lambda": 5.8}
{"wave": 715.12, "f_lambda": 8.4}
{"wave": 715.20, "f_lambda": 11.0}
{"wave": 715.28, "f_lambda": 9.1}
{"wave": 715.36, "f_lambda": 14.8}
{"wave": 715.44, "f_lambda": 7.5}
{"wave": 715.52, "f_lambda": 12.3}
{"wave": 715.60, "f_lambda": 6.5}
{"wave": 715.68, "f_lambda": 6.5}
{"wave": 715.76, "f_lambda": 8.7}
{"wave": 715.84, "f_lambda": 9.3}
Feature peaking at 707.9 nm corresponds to [S II]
